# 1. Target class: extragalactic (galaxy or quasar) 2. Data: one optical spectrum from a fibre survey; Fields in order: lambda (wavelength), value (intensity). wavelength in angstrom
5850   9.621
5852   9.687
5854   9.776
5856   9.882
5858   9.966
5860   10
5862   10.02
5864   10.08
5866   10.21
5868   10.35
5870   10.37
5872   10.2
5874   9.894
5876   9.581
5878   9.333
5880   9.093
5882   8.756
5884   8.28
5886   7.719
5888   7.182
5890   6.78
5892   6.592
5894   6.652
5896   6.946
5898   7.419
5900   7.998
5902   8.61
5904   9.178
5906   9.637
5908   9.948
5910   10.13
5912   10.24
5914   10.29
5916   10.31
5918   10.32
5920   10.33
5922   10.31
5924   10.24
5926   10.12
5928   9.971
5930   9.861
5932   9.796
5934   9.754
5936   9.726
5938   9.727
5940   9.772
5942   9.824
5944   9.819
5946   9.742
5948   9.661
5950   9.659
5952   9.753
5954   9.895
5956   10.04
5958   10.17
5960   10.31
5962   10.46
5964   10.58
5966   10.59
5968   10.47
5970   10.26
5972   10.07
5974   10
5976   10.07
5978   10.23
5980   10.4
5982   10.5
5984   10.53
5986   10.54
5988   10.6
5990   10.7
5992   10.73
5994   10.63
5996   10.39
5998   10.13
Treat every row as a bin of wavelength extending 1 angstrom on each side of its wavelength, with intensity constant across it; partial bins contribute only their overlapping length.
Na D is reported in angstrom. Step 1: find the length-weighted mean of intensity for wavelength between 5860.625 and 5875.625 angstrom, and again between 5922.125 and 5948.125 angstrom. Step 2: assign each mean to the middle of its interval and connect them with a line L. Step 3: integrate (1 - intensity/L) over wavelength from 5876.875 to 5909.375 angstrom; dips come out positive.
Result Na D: 6.06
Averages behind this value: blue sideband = 10.1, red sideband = 9.87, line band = 8.16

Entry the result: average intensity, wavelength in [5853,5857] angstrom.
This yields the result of 9.83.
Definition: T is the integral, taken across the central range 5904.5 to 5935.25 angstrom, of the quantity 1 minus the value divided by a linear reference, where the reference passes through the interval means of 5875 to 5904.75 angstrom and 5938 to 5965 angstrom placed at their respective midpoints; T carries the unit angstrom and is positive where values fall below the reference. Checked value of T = -3.8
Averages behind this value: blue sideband 8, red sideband 9.97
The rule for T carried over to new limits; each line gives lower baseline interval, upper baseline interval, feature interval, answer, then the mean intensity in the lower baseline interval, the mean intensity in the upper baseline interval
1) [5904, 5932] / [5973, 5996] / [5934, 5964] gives 0.99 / 10.1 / 10.4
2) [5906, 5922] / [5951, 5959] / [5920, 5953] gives 0.64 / 10.2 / 9.96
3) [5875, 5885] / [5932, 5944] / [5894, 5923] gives 0.26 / 9.01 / 9.77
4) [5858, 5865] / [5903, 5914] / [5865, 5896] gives 4.01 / 10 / 9.87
